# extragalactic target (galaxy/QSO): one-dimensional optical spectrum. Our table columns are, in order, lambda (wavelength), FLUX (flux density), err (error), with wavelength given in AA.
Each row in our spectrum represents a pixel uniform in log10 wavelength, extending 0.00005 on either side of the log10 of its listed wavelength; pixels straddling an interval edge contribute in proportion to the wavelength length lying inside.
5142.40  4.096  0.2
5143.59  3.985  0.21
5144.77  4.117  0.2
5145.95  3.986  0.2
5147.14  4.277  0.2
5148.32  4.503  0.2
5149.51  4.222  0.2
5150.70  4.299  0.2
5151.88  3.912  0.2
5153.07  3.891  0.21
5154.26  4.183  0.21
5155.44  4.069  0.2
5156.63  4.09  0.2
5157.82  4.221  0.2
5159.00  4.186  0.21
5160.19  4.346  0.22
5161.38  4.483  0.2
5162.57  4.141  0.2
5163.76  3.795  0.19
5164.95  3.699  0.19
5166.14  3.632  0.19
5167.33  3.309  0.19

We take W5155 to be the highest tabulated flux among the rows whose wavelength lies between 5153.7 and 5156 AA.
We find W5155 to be 4.183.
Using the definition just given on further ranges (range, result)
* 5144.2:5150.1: 4.503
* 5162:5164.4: 4.141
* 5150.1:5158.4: 4.299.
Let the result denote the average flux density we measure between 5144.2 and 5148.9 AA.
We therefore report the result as 4.23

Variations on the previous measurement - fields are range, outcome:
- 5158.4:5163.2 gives 4.29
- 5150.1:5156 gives 4.07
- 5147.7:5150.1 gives 4.36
